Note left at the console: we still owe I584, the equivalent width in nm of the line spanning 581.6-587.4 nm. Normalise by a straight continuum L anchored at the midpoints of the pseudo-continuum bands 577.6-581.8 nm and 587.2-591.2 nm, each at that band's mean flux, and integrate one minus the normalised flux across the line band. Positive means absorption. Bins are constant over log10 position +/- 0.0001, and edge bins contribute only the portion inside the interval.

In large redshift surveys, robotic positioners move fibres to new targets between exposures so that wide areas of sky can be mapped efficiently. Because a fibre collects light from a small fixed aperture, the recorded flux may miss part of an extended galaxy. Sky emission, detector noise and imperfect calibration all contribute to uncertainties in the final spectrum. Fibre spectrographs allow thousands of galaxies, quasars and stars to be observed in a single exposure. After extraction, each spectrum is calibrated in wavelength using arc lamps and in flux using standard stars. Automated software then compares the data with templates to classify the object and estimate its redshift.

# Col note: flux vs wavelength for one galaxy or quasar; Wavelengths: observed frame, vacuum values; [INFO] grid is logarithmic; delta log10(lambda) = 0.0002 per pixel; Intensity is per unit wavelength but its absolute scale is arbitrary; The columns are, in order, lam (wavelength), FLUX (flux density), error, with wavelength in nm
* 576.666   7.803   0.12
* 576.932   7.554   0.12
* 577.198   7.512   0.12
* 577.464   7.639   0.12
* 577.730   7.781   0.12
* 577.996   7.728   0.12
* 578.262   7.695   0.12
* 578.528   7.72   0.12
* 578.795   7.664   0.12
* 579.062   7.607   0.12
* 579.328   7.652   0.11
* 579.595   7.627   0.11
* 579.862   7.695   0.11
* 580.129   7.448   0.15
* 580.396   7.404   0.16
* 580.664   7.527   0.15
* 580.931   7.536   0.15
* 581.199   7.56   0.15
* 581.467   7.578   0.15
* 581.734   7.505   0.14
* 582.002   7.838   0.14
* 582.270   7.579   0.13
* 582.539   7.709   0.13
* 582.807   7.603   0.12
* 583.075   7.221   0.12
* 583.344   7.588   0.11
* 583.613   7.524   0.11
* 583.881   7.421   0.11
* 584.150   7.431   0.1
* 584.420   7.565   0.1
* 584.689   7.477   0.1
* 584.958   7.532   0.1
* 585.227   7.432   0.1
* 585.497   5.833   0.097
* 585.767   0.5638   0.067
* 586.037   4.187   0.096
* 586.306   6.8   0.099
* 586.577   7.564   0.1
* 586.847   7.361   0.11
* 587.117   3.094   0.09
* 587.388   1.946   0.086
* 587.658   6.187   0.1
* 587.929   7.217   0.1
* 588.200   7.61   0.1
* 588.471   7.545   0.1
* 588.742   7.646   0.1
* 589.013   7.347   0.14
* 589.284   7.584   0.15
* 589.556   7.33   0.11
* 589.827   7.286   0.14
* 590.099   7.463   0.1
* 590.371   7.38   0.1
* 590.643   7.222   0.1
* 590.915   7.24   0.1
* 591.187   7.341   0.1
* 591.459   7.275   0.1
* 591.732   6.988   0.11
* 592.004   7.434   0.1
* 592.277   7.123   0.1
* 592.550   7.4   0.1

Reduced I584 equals 0.55 nm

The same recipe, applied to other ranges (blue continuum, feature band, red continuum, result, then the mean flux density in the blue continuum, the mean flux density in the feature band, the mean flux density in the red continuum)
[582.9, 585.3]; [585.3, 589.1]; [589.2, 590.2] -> 0.840 nm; 7.47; 5.79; 7.4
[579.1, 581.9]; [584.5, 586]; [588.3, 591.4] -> 0.351 nm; 7.56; 5.73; 7.4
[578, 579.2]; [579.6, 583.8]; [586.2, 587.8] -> -0.432 nm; 7.68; 7.56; 5.47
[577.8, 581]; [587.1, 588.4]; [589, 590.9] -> 0.332 nm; 7.61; 5.52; 7.37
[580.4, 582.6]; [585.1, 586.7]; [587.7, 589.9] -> 0.450 nm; 7.59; 5.37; 7.4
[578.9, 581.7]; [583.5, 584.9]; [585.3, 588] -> -0.338 nm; 7.56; 7.49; 5.08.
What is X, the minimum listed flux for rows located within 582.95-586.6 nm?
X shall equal 0.5638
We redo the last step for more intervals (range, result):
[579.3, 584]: 7.221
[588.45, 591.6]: 7.222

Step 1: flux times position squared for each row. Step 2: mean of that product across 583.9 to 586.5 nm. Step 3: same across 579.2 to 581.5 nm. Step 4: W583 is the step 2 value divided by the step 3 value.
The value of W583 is 0.83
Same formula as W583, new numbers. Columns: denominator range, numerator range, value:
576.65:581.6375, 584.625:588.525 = 0.79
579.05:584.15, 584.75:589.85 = 0.84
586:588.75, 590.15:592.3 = 1.21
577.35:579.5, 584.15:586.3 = 0.79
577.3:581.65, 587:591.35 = 0.91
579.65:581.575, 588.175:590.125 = 1.02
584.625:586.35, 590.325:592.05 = 1.33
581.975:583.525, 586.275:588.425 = 0.80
